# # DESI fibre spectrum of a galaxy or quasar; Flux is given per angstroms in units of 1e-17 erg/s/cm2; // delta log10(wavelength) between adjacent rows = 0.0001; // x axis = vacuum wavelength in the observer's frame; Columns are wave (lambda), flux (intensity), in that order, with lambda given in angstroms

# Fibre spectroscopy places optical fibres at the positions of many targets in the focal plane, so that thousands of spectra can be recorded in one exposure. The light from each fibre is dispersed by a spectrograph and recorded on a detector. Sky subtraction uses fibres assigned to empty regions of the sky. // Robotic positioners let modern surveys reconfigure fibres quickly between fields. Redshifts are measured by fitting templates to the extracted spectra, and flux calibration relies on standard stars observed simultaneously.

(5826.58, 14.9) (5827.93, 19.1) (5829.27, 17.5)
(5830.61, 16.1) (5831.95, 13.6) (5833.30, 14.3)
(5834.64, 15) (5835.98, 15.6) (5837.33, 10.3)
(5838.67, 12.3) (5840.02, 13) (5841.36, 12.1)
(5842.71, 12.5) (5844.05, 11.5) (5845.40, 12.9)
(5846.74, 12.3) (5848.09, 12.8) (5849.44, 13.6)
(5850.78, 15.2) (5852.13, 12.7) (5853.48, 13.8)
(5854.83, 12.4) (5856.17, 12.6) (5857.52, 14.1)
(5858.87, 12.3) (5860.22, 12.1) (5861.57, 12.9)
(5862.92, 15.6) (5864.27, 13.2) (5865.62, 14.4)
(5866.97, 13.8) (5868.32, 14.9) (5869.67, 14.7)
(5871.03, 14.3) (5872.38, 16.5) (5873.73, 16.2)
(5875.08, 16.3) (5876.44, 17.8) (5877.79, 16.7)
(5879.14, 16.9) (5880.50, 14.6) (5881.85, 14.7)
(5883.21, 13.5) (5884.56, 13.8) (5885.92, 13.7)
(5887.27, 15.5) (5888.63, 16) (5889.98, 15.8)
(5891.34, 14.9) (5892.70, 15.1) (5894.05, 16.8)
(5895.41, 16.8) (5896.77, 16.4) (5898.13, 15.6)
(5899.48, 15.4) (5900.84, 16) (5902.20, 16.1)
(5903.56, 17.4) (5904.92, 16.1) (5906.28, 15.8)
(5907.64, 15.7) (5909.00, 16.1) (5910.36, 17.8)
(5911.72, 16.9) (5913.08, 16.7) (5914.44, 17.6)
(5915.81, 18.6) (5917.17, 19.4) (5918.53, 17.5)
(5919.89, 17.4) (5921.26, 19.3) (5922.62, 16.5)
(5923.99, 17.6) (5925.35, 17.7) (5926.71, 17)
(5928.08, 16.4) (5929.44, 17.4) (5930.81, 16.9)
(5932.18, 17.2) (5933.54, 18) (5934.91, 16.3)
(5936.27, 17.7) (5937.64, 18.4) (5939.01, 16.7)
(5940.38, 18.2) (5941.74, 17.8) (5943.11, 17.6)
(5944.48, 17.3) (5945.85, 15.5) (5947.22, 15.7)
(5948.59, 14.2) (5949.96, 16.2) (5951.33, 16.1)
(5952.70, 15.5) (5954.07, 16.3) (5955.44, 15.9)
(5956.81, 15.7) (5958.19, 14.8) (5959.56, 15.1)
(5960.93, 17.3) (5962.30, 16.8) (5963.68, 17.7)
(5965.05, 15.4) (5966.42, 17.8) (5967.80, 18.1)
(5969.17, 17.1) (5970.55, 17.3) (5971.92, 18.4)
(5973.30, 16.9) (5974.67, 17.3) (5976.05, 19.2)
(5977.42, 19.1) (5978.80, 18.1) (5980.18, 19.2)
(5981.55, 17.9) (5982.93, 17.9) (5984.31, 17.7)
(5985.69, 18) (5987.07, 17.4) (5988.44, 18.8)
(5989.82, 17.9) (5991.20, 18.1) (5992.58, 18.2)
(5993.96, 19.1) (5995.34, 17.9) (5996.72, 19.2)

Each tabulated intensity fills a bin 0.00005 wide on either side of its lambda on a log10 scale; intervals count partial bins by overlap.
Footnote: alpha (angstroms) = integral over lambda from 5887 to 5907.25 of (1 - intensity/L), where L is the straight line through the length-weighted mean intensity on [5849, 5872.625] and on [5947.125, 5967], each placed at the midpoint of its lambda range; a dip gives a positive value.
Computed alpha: -1.9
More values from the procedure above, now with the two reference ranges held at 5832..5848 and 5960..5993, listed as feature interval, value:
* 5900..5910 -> -0.6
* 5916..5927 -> -1.4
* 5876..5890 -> -0.8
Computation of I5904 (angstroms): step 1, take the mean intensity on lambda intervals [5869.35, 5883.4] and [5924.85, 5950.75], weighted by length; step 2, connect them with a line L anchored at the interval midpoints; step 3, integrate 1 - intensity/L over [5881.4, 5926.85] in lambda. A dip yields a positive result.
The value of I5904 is -0.3 angstroms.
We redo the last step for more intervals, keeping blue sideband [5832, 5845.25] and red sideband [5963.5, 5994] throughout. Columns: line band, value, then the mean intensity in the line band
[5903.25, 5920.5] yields -1.8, 17.2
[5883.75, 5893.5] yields -0.2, 15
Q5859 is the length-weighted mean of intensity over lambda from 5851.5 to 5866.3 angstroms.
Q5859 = 13.3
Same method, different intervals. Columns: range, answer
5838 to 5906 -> 14.5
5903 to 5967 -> 16.9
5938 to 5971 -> 16.5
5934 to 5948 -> 17.1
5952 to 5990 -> 17.3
